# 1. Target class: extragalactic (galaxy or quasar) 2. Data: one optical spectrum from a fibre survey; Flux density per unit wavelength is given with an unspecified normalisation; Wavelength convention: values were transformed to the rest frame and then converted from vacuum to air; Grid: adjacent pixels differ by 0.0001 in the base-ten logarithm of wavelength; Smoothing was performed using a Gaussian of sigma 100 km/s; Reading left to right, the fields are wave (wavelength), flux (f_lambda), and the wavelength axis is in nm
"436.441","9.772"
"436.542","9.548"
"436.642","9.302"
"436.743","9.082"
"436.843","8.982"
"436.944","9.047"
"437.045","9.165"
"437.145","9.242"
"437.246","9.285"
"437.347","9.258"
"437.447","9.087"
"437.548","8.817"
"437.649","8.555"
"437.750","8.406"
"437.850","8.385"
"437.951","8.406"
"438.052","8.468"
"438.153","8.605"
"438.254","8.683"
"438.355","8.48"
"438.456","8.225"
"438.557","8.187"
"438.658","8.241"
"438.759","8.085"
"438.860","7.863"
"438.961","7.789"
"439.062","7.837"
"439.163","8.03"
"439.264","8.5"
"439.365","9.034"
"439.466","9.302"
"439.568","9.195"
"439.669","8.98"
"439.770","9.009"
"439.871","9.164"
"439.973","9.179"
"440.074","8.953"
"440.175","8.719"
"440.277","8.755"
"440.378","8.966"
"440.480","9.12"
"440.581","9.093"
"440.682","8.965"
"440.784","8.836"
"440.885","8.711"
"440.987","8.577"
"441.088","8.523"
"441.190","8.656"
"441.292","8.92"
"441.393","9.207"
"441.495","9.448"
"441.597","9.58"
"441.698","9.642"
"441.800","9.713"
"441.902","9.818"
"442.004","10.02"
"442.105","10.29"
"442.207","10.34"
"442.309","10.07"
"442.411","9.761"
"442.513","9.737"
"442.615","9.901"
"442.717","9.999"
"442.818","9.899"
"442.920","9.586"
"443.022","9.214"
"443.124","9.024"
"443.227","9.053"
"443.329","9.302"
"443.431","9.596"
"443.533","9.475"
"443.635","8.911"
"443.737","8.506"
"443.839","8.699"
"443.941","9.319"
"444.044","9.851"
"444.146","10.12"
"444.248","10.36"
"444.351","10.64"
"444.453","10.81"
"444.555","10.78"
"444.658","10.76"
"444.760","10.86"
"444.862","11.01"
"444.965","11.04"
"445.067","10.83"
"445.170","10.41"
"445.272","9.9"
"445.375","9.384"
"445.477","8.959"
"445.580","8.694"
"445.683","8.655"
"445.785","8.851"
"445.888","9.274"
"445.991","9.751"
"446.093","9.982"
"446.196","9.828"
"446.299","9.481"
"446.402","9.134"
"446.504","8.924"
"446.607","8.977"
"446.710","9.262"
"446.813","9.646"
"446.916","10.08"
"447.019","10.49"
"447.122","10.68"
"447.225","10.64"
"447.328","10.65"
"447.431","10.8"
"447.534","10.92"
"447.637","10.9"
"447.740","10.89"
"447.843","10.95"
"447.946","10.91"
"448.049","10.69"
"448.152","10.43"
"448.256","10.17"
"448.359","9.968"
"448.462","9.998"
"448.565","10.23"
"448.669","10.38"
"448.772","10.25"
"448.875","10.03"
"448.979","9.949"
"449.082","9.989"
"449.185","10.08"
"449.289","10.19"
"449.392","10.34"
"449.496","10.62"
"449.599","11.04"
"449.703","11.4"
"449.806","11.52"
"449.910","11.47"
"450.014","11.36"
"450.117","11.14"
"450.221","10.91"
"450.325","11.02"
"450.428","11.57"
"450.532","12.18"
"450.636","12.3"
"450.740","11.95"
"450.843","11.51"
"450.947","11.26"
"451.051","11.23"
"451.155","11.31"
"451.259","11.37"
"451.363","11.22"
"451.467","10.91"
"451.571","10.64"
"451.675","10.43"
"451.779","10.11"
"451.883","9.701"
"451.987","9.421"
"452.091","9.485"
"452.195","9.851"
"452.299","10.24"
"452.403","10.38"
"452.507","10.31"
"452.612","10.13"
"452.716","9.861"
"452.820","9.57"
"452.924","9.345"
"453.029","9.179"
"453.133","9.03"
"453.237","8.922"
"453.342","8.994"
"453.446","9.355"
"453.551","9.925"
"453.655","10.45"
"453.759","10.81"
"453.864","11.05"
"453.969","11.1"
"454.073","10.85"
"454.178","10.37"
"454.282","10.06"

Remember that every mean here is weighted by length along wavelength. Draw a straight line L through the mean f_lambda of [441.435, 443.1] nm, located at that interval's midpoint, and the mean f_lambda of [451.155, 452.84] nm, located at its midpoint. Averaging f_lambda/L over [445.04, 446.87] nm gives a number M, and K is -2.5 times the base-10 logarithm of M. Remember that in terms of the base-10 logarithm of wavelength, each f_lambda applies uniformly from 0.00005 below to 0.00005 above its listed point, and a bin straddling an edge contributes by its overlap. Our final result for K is 0.06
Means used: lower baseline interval 9.8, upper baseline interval 10.3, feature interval 9.42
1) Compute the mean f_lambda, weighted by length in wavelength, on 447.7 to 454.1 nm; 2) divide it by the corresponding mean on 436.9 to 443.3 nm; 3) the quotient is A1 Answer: 1.17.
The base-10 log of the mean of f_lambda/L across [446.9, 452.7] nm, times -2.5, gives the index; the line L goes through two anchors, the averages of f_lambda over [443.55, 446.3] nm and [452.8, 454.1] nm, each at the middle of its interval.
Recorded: -0.09 mag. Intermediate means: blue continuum 9.84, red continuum 9.88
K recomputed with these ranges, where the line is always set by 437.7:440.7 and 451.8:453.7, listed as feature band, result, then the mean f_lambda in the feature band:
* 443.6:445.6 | -0.11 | 10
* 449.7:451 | -0.21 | 11.5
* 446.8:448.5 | -0.14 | 10.5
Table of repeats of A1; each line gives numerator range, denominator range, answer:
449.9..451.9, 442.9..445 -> 1.14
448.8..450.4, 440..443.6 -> 1.15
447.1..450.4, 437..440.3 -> 1.23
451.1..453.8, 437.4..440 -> 1.17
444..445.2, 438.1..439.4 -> 1.29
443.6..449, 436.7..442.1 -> 1.13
